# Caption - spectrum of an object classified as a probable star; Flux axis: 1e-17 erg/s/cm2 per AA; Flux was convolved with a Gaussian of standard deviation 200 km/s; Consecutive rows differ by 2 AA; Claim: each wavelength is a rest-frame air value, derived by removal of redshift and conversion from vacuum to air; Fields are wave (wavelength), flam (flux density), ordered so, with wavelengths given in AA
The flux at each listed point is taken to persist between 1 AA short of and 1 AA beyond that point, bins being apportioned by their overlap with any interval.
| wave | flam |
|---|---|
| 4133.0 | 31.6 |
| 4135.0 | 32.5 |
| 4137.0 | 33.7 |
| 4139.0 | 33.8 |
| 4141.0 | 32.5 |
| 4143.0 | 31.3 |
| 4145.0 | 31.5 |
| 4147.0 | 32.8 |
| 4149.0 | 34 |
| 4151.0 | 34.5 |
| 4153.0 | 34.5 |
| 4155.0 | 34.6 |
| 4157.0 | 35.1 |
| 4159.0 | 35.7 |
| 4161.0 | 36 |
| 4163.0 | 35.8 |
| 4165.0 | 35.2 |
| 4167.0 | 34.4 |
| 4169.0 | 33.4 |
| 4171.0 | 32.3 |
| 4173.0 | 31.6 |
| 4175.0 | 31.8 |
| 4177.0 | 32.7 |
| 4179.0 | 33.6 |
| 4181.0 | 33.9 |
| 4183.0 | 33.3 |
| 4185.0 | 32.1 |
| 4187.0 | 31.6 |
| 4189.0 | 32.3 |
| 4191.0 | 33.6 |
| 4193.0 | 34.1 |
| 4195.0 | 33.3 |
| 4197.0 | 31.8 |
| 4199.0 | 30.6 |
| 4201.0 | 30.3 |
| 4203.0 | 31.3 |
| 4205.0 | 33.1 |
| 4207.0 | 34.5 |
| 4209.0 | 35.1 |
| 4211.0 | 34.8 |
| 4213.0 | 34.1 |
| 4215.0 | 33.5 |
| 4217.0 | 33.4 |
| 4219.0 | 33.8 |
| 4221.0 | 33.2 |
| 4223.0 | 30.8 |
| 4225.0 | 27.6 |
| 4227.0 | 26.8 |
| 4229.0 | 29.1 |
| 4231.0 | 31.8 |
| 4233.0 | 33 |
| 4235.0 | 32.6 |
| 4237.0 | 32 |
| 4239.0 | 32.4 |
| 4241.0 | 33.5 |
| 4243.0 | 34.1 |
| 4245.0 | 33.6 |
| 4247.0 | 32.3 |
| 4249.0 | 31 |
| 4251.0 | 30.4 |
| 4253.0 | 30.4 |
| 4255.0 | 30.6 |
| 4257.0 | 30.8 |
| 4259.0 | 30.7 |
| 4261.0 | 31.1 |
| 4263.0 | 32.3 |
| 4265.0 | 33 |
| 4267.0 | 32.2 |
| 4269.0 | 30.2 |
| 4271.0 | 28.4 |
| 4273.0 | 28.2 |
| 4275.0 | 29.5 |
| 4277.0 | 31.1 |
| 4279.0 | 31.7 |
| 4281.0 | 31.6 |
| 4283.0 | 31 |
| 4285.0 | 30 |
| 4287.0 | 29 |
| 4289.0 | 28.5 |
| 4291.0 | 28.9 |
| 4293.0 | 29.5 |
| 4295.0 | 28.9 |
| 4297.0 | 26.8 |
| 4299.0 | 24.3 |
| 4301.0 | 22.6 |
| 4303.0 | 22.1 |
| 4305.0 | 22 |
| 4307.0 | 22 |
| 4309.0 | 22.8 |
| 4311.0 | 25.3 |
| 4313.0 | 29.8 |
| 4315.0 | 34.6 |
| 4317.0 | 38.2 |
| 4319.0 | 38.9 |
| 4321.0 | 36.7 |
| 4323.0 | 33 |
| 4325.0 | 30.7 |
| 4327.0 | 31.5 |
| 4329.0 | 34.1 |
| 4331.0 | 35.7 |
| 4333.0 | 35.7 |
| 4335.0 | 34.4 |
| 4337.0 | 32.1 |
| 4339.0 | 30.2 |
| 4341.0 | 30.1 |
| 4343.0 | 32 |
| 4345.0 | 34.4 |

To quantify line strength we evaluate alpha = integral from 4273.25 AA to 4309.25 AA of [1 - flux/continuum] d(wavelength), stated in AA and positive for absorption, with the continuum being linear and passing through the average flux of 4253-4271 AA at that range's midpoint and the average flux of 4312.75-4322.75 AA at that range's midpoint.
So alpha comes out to 6.5 AA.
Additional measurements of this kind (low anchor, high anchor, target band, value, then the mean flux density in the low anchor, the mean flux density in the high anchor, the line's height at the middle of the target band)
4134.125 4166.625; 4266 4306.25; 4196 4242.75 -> -1.6 AA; 34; 28.3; 31.1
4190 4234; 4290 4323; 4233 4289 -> -1.7 AA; 32.3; 28.5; 30.3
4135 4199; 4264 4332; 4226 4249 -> -0.3 AA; 33.4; 29.8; 31.4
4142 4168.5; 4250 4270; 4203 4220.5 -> -0.7 AA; 34.2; 31.2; 32.6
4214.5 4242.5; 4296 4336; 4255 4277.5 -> 0.2 AA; 31.7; 30.1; 31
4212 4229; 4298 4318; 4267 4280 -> -0.8 AA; 31.5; 26.4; 28.4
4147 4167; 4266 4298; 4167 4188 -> 0.8 AA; 34.9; 29.7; 34.1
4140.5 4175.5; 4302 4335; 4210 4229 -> 0.5 AA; 33.8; 30.9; 32.7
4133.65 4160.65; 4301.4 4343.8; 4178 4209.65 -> 0.1 AA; 33.6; 30.9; 32.9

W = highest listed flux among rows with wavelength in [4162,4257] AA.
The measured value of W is 35.8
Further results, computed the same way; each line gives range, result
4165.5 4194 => 34.4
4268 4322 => 38.9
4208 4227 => 35.1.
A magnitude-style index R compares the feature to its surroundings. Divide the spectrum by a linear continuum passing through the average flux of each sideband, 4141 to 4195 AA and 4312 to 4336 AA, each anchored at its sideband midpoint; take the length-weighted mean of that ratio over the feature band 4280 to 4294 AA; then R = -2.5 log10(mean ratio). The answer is 0.151 mag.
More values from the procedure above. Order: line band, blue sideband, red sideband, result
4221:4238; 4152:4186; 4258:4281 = 0.05 mag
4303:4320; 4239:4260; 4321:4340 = 0.15 mag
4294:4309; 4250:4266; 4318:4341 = 0.34 mag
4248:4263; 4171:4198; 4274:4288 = 0.01 mag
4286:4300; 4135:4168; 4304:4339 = 0.15 mag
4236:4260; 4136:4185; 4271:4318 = -0.06 mag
